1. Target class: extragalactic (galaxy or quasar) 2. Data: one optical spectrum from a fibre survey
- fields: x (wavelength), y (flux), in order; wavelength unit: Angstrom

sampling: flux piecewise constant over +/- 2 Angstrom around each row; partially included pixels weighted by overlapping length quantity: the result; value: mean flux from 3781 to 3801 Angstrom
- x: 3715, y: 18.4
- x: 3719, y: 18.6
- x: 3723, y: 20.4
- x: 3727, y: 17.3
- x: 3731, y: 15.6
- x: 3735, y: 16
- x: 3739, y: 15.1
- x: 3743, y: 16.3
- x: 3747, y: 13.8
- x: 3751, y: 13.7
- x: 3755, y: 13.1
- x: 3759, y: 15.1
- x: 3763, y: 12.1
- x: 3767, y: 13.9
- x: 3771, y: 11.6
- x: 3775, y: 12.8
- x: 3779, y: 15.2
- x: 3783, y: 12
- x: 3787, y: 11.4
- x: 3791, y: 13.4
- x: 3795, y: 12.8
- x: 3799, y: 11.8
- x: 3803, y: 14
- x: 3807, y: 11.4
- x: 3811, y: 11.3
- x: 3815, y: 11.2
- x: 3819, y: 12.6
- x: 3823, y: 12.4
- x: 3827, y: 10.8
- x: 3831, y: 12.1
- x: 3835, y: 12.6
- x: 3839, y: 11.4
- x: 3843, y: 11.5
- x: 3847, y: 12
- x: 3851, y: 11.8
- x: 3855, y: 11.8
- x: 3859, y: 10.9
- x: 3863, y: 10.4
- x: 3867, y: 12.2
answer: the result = 12.3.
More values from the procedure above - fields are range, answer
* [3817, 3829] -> 11.9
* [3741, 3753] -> 14.6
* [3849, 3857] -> 11.8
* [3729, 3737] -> 15.8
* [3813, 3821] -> 11.9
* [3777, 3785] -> 13.6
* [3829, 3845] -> 11.9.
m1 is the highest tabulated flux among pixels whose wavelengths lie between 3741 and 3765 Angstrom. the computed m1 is 16.3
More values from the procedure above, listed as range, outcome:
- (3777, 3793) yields 15.2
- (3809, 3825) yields 12.6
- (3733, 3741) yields 16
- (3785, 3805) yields 14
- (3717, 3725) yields 20.4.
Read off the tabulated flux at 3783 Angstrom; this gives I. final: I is 12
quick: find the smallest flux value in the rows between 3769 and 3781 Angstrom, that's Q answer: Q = 11.6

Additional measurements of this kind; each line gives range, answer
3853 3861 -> 10.9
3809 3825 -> 11.2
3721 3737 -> 15.6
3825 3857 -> 10.8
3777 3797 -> 11.4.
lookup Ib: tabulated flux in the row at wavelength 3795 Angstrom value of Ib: 12.8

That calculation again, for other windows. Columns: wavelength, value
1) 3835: 12.6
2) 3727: 17.3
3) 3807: 11.4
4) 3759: 15.1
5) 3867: 12.2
